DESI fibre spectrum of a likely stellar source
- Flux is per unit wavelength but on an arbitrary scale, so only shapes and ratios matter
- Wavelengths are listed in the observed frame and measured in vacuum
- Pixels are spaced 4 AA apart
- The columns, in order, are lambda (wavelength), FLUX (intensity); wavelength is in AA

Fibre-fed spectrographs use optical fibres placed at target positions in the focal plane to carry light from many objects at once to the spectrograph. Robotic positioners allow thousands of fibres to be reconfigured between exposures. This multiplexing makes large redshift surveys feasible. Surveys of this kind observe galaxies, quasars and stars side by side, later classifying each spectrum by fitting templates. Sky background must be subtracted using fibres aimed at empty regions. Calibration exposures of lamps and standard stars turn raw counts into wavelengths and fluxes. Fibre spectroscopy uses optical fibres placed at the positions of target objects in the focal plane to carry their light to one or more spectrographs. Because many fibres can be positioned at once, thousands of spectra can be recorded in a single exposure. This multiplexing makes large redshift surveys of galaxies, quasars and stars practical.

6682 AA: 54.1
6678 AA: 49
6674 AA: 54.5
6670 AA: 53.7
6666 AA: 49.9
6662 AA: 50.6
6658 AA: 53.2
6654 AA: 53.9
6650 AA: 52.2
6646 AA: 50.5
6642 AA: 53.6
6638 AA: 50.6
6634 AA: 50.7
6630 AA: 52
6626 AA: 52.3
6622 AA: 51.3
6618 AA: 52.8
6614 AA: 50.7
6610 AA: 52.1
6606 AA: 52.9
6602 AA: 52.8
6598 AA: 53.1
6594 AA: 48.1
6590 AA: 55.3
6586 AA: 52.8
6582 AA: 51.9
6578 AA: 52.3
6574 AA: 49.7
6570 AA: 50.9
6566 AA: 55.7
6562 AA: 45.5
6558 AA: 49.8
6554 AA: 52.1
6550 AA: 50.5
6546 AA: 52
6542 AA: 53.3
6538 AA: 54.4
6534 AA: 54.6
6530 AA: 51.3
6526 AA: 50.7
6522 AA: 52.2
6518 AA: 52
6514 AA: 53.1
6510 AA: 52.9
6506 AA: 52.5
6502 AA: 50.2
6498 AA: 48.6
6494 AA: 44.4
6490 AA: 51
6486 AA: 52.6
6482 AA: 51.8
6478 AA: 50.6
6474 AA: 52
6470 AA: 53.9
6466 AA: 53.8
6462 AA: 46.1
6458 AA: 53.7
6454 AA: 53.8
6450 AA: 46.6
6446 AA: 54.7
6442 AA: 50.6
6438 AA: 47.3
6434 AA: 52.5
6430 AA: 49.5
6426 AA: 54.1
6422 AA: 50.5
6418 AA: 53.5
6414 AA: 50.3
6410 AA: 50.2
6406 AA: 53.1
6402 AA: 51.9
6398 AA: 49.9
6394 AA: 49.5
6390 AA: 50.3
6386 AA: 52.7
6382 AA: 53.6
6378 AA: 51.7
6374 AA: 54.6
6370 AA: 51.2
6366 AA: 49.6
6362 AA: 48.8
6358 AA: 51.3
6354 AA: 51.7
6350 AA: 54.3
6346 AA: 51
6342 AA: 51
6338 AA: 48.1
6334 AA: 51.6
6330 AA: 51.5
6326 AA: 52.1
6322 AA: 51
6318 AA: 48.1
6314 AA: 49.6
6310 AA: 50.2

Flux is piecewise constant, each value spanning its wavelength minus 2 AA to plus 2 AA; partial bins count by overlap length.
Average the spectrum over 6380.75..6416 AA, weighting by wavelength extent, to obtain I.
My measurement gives 51.2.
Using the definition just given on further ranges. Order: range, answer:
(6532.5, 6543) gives 54.2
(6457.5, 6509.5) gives 50.8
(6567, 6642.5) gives 51.9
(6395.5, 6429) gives 51.6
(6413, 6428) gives 52.2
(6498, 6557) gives 52.1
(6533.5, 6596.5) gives 51.8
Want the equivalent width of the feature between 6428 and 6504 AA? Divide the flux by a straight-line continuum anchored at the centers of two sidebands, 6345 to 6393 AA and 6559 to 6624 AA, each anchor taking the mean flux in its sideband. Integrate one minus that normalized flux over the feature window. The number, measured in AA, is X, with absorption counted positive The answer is 1.4 AA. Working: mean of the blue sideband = 51.7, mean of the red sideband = 51.7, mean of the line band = 50.7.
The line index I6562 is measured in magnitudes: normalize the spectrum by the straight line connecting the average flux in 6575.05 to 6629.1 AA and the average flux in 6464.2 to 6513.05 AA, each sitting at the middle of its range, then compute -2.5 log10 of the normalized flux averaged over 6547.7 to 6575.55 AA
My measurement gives 0.03 mag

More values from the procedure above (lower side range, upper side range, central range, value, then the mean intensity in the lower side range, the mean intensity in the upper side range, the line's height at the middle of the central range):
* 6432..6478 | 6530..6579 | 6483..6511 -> 0.026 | 51.3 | 51.7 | 51.5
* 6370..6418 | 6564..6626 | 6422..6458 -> 0.012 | 51.7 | 52.2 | 51.8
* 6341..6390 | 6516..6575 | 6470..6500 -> 0.028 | 51.7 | 51.7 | 51.7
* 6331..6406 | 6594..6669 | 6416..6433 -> -0.010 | 51.3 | 51.9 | 51.4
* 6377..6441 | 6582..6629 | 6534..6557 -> -0.013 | 51.3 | 52.2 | 51.9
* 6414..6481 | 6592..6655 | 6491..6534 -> 0.013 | 51.4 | 51.8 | 51.6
